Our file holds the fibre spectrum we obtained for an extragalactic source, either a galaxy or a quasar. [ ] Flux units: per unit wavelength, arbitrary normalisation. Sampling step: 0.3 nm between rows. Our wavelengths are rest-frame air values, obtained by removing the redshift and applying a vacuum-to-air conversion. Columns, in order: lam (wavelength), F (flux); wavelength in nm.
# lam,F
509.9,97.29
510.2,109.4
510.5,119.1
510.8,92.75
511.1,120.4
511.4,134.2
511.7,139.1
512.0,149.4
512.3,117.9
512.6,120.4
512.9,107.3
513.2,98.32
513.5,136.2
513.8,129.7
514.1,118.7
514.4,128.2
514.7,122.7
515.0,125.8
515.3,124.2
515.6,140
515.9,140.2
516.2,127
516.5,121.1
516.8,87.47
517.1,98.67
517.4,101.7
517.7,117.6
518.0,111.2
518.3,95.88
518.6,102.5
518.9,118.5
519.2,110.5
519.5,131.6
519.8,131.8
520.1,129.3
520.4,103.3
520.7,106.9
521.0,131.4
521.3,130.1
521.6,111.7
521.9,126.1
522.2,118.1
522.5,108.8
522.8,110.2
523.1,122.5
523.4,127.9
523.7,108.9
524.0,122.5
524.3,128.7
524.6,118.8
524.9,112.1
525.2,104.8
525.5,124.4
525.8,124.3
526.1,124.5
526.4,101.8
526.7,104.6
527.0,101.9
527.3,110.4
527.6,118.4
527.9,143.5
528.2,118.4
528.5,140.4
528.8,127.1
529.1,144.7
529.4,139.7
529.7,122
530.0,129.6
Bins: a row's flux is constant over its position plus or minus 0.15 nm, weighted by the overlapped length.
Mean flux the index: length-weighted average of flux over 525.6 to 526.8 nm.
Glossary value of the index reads 115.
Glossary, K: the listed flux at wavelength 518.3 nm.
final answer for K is 95.88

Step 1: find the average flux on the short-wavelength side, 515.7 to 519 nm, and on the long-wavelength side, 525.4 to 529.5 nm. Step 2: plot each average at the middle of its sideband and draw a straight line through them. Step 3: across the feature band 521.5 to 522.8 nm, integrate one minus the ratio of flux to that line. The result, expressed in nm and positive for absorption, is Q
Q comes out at 0.01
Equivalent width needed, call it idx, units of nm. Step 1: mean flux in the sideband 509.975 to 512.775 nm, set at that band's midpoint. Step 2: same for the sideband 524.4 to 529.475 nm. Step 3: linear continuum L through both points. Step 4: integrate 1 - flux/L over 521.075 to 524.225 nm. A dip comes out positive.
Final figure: 0.05 nm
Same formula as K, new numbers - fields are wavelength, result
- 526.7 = 104.6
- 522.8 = 110.2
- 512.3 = 117.9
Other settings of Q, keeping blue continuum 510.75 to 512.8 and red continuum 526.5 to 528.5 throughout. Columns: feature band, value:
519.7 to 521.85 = 0.01 nm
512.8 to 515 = 0.07 nm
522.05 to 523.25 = 0.05 nm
